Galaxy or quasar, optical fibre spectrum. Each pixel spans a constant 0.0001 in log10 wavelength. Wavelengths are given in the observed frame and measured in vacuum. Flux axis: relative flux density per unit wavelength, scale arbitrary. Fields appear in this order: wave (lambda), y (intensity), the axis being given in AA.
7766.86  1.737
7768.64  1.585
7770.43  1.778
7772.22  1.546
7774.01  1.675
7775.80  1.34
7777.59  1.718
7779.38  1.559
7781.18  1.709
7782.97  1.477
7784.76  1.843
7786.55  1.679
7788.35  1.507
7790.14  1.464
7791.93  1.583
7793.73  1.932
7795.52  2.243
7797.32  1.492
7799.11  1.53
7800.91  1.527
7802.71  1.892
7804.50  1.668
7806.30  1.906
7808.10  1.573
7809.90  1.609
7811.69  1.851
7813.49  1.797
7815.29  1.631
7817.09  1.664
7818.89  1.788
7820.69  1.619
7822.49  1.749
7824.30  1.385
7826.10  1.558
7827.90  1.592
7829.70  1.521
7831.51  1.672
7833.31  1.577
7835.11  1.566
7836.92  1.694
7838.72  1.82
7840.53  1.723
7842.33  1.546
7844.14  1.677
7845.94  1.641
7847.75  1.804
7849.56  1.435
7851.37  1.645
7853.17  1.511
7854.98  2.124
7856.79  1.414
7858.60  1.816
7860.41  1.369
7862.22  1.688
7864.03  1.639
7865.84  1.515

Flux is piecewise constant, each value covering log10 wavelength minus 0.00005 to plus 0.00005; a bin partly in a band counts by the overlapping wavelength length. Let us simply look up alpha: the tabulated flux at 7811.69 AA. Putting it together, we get 1.851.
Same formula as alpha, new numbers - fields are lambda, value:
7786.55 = 1.679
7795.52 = 2.243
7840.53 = 1.723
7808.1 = 1.573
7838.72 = 1.82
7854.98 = 2.124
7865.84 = 1.515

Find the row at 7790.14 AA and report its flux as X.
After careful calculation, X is 1.464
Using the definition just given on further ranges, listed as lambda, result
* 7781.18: 1.709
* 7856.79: 1.414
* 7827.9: 1.592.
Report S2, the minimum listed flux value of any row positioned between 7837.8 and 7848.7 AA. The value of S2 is 1.546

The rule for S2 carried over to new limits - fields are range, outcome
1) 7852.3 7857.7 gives 1.414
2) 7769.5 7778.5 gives 1.34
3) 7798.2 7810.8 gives 1.527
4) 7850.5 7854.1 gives 1.511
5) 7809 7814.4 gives 1.609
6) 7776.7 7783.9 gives 1.477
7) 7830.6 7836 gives 1.566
